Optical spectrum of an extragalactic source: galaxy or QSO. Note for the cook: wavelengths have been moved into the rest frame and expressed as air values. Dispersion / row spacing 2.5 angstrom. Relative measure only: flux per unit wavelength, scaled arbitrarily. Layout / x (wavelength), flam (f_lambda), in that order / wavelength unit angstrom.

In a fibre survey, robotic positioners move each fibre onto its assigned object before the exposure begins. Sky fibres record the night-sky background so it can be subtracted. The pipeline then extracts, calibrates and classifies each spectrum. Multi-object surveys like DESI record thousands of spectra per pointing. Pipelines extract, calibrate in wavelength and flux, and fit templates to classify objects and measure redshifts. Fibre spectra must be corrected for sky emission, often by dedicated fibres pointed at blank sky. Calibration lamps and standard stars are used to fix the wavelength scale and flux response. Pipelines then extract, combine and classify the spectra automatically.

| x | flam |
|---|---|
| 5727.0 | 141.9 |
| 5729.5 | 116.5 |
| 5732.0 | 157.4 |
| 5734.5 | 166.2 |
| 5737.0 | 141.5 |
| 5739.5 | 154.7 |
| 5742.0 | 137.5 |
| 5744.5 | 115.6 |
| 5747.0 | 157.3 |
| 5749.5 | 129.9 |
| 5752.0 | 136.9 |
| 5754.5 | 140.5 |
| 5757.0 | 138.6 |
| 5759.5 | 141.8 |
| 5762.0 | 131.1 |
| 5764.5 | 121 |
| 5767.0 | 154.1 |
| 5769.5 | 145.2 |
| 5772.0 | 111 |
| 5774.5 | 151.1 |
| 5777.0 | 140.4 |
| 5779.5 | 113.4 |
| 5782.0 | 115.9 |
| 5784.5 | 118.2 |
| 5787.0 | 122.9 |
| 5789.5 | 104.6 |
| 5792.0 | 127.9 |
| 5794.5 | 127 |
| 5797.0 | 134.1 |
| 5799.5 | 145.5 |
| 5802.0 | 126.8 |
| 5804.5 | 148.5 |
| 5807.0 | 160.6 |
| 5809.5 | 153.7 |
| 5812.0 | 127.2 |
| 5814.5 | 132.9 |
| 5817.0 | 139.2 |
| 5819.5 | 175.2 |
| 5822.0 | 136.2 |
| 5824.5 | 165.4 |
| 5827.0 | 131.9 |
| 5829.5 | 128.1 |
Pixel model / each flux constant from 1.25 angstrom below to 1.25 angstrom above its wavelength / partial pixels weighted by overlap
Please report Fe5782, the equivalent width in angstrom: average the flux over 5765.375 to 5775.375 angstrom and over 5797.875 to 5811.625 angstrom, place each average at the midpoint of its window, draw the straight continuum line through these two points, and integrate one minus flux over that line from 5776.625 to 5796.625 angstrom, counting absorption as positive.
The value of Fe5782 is 3.0 angstrom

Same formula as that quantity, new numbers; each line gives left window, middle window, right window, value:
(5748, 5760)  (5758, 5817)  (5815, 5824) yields 4.5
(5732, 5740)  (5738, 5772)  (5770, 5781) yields 1.1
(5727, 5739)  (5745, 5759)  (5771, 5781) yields -0.1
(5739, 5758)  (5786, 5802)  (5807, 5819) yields 1.6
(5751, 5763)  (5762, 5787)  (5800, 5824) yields 1.9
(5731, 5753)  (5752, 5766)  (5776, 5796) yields 0.0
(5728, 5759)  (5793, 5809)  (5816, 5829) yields 0.6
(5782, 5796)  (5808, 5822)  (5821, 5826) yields -0.2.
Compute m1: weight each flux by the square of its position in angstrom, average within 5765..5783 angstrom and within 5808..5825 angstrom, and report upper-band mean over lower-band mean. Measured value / 1.12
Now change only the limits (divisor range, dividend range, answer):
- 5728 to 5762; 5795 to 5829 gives 1.04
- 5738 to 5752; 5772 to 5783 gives 0.93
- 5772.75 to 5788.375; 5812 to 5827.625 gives 1.17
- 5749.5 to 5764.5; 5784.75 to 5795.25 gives 0.89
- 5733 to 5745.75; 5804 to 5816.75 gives 1.03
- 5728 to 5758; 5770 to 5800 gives 0.91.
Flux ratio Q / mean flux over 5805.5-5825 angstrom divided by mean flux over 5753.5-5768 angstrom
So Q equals 1.1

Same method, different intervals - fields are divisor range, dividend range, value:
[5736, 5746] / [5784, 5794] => 0.86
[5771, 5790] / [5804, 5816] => 1.17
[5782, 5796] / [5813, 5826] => 1.24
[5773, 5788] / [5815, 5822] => 1.19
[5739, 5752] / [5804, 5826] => 1.08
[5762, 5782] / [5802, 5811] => 1.13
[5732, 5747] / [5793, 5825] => 0.99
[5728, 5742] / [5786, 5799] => 0.85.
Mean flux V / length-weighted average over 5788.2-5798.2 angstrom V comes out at 123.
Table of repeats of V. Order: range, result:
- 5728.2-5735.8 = 147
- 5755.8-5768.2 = 137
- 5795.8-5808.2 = 143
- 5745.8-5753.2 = 141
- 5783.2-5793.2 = 118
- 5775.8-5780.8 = 127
